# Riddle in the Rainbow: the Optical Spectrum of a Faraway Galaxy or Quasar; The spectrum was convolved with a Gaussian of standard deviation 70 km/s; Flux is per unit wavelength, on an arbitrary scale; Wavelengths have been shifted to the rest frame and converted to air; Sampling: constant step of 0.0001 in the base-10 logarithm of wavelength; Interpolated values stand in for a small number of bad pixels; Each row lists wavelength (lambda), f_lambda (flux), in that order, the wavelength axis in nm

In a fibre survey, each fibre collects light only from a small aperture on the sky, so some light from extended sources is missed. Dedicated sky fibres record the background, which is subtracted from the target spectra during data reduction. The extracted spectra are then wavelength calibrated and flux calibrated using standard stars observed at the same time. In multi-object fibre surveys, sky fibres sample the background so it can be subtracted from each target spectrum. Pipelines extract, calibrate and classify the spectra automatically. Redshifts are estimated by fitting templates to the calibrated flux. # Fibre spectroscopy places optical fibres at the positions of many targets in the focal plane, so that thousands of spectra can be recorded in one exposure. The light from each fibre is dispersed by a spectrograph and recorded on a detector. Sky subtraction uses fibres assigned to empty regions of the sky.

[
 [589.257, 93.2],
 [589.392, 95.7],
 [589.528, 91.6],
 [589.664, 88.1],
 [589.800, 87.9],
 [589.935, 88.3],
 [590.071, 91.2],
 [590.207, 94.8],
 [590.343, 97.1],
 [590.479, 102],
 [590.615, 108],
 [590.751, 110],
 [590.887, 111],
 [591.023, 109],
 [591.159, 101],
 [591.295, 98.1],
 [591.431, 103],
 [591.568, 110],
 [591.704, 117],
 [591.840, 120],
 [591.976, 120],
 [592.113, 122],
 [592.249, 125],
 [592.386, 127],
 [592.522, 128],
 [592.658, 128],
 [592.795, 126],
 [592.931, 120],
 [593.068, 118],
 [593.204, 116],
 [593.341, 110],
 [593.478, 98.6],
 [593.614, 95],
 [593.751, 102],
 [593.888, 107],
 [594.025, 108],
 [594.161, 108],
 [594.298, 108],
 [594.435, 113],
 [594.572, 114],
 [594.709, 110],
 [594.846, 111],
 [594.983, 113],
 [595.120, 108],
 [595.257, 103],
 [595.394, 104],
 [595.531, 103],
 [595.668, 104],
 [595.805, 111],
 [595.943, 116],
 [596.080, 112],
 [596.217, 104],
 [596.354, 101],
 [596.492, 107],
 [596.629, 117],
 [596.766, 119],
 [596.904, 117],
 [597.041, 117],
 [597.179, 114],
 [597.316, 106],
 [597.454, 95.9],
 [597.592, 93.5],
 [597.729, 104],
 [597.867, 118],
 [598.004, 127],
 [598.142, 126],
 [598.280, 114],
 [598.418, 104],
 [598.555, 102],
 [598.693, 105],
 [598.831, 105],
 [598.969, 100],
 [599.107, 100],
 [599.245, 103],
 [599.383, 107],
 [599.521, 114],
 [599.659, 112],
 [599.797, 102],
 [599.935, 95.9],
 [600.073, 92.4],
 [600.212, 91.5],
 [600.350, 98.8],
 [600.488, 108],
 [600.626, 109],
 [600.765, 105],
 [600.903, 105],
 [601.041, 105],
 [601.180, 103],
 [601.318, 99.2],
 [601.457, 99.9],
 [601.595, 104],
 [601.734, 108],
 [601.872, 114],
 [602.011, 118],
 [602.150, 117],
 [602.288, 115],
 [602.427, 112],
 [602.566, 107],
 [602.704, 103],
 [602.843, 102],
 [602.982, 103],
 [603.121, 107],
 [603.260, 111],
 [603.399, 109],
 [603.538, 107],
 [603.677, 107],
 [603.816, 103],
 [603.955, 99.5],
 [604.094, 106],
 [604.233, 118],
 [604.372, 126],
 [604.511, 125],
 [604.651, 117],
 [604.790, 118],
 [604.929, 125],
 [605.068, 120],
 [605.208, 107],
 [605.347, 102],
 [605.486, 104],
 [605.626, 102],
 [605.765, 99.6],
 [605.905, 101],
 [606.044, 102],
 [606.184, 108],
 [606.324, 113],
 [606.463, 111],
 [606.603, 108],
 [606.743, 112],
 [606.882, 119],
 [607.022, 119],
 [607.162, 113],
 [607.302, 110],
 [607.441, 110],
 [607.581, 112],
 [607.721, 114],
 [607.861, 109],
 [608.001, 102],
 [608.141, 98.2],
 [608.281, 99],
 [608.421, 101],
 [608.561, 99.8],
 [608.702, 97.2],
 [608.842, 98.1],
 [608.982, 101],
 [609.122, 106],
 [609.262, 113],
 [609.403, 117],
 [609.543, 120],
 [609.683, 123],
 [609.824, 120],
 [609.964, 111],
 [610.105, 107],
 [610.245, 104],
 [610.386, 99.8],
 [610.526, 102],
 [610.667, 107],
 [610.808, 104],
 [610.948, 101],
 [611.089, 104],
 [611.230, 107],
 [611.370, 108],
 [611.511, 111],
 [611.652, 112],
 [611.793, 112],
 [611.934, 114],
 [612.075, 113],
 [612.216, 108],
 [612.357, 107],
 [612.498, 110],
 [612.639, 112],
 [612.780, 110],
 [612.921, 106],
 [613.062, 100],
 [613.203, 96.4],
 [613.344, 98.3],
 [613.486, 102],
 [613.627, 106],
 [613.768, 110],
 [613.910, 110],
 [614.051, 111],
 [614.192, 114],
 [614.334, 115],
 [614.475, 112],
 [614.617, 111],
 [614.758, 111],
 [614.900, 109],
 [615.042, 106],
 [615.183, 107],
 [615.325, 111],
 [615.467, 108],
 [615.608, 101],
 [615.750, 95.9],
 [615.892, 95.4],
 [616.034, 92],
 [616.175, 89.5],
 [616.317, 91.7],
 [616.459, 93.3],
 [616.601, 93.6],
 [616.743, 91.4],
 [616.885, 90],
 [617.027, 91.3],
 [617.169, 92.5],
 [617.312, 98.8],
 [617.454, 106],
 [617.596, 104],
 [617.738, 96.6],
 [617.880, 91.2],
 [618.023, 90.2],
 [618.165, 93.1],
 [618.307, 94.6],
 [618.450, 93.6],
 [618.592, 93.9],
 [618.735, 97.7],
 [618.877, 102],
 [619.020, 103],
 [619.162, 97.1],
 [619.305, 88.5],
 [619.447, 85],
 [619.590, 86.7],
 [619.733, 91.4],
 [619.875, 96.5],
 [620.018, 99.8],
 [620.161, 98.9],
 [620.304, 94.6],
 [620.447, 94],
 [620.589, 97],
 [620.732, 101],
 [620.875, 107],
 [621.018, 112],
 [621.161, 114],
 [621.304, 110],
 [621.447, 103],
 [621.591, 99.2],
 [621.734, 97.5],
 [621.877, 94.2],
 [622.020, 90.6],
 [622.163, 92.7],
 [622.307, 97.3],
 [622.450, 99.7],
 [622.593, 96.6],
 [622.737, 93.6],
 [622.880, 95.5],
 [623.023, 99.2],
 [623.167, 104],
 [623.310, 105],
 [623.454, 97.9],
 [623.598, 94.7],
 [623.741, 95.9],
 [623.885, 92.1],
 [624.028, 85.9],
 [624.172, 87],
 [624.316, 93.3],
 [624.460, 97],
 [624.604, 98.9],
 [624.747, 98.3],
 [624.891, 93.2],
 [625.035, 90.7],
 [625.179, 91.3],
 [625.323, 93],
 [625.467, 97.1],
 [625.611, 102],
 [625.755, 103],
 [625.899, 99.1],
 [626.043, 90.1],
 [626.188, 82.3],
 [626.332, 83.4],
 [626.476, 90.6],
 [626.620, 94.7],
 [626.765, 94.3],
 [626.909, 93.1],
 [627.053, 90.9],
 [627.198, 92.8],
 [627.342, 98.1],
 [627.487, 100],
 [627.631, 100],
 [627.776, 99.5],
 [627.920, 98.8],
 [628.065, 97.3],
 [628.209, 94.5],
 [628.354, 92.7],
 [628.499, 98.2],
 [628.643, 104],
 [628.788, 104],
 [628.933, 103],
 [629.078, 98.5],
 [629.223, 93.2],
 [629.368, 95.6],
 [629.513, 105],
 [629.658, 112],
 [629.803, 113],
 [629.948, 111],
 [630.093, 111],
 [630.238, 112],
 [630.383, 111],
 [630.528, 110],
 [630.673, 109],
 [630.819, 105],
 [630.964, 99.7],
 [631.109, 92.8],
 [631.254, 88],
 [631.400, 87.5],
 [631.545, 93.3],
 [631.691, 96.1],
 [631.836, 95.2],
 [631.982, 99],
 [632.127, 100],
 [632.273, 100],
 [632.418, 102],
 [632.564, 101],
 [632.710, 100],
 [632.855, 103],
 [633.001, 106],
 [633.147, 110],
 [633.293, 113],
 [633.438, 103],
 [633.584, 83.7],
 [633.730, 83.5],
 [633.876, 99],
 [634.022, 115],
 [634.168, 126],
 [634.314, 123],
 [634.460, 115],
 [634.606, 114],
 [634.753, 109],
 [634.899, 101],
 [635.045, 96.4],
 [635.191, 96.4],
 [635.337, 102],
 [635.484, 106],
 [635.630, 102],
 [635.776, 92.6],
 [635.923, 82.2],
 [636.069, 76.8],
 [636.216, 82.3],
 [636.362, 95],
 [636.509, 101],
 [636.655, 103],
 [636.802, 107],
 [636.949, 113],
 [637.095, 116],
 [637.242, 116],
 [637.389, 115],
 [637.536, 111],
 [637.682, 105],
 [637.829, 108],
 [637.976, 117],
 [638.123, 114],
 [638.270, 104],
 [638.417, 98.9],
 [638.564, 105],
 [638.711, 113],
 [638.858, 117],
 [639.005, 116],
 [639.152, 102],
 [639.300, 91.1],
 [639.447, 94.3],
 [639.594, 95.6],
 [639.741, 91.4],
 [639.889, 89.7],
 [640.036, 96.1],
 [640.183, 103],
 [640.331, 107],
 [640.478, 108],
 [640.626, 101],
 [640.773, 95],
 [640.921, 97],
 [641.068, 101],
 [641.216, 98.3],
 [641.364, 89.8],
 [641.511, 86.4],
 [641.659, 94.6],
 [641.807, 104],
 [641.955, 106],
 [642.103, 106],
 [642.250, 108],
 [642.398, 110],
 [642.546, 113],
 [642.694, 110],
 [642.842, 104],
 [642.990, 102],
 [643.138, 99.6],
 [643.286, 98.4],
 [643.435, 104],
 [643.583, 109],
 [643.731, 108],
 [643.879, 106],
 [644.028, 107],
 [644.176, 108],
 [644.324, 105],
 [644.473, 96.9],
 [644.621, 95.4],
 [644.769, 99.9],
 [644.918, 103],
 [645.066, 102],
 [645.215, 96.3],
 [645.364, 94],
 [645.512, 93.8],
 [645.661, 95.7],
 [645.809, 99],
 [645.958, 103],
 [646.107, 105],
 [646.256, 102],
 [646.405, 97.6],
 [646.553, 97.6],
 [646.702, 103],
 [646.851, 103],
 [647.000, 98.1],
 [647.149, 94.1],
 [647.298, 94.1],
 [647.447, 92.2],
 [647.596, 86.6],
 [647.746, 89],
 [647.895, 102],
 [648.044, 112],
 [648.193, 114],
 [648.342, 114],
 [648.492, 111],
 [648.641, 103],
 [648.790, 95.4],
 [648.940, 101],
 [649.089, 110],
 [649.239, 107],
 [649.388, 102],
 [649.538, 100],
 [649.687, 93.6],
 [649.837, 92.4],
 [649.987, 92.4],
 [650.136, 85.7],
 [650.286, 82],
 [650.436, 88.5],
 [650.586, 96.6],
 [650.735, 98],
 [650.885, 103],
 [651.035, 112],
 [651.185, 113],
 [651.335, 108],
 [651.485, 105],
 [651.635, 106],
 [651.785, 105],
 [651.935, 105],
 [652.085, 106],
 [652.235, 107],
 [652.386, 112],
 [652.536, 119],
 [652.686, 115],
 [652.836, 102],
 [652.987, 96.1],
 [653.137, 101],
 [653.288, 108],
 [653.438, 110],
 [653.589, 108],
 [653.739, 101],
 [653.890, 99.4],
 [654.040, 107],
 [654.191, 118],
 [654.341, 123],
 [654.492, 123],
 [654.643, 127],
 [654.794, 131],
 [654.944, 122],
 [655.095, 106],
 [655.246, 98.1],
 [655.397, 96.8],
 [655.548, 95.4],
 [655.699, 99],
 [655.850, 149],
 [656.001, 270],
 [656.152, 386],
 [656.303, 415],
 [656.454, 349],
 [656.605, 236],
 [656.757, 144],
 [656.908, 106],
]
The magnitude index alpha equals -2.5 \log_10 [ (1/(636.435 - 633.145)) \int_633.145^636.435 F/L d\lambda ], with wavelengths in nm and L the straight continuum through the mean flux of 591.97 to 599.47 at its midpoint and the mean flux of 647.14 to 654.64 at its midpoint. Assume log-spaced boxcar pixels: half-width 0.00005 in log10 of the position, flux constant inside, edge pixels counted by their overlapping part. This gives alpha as 0.05 mag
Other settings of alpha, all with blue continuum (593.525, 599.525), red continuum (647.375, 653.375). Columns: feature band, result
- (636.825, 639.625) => -0.05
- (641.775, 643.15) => -0.04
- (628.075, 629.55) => 0.06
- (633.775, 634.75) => -0.10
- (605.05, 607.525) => -0.01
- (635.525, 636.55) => 0.15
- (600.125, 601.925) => 0.04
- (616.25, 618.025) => 0.12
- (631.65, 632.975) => 0.05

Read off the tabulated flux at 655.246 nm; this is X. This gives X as 98.1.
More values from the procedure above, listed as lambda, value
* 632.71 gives 100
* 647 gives 98.1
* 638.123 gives 114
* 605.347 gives 102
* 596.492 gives 107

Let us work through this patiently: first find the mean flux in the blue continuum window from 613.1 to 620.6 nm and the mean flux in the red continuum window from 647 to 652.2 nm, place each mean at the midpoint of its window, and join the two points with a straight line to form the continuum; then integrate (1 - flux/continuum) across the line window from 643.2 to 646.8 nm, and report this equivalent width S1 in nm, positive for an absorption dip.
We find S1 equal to -0.03 nm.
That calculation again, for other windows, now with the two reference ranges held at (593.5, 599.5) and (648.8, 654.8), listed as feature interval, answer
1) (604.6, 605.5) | -0.050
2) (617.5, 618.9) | 0.149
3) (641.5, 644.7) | 0.047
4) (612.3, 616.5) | 0.096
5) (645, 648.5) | 0.187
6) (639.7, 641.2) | 0.095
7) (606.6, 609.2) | 0.021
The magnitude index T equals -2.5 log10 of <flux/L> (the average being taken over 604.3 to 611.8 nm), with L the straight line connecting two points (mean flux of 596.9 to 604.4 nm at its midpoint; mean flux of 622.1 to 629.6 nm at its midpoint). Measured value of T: -0.05 mag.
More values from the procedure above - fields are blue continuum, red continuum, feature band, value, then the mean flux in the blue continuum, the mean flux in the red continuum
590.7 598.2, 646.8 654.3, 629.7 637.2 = 0.03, 112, 103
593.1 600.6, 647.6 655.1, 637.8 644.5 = 0.03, 107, 106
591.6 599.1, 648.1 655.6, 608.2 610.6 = 0.03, 111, 106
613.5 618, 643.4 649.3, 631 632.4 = 0.07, 102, 101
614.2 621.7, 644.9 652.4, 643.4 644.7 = -0.04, 99.1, 101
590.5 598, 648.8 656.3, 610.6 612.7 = 0.04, 111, 118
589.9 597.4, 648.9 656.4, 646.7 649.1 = 0.20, 110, 122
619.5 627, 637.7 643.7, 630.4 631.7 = 0.01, 96.3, 103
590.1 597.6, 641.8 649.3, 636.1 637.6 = -0.01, 110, 102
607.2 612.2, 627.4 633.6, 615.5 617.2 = 0.13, 108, 101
